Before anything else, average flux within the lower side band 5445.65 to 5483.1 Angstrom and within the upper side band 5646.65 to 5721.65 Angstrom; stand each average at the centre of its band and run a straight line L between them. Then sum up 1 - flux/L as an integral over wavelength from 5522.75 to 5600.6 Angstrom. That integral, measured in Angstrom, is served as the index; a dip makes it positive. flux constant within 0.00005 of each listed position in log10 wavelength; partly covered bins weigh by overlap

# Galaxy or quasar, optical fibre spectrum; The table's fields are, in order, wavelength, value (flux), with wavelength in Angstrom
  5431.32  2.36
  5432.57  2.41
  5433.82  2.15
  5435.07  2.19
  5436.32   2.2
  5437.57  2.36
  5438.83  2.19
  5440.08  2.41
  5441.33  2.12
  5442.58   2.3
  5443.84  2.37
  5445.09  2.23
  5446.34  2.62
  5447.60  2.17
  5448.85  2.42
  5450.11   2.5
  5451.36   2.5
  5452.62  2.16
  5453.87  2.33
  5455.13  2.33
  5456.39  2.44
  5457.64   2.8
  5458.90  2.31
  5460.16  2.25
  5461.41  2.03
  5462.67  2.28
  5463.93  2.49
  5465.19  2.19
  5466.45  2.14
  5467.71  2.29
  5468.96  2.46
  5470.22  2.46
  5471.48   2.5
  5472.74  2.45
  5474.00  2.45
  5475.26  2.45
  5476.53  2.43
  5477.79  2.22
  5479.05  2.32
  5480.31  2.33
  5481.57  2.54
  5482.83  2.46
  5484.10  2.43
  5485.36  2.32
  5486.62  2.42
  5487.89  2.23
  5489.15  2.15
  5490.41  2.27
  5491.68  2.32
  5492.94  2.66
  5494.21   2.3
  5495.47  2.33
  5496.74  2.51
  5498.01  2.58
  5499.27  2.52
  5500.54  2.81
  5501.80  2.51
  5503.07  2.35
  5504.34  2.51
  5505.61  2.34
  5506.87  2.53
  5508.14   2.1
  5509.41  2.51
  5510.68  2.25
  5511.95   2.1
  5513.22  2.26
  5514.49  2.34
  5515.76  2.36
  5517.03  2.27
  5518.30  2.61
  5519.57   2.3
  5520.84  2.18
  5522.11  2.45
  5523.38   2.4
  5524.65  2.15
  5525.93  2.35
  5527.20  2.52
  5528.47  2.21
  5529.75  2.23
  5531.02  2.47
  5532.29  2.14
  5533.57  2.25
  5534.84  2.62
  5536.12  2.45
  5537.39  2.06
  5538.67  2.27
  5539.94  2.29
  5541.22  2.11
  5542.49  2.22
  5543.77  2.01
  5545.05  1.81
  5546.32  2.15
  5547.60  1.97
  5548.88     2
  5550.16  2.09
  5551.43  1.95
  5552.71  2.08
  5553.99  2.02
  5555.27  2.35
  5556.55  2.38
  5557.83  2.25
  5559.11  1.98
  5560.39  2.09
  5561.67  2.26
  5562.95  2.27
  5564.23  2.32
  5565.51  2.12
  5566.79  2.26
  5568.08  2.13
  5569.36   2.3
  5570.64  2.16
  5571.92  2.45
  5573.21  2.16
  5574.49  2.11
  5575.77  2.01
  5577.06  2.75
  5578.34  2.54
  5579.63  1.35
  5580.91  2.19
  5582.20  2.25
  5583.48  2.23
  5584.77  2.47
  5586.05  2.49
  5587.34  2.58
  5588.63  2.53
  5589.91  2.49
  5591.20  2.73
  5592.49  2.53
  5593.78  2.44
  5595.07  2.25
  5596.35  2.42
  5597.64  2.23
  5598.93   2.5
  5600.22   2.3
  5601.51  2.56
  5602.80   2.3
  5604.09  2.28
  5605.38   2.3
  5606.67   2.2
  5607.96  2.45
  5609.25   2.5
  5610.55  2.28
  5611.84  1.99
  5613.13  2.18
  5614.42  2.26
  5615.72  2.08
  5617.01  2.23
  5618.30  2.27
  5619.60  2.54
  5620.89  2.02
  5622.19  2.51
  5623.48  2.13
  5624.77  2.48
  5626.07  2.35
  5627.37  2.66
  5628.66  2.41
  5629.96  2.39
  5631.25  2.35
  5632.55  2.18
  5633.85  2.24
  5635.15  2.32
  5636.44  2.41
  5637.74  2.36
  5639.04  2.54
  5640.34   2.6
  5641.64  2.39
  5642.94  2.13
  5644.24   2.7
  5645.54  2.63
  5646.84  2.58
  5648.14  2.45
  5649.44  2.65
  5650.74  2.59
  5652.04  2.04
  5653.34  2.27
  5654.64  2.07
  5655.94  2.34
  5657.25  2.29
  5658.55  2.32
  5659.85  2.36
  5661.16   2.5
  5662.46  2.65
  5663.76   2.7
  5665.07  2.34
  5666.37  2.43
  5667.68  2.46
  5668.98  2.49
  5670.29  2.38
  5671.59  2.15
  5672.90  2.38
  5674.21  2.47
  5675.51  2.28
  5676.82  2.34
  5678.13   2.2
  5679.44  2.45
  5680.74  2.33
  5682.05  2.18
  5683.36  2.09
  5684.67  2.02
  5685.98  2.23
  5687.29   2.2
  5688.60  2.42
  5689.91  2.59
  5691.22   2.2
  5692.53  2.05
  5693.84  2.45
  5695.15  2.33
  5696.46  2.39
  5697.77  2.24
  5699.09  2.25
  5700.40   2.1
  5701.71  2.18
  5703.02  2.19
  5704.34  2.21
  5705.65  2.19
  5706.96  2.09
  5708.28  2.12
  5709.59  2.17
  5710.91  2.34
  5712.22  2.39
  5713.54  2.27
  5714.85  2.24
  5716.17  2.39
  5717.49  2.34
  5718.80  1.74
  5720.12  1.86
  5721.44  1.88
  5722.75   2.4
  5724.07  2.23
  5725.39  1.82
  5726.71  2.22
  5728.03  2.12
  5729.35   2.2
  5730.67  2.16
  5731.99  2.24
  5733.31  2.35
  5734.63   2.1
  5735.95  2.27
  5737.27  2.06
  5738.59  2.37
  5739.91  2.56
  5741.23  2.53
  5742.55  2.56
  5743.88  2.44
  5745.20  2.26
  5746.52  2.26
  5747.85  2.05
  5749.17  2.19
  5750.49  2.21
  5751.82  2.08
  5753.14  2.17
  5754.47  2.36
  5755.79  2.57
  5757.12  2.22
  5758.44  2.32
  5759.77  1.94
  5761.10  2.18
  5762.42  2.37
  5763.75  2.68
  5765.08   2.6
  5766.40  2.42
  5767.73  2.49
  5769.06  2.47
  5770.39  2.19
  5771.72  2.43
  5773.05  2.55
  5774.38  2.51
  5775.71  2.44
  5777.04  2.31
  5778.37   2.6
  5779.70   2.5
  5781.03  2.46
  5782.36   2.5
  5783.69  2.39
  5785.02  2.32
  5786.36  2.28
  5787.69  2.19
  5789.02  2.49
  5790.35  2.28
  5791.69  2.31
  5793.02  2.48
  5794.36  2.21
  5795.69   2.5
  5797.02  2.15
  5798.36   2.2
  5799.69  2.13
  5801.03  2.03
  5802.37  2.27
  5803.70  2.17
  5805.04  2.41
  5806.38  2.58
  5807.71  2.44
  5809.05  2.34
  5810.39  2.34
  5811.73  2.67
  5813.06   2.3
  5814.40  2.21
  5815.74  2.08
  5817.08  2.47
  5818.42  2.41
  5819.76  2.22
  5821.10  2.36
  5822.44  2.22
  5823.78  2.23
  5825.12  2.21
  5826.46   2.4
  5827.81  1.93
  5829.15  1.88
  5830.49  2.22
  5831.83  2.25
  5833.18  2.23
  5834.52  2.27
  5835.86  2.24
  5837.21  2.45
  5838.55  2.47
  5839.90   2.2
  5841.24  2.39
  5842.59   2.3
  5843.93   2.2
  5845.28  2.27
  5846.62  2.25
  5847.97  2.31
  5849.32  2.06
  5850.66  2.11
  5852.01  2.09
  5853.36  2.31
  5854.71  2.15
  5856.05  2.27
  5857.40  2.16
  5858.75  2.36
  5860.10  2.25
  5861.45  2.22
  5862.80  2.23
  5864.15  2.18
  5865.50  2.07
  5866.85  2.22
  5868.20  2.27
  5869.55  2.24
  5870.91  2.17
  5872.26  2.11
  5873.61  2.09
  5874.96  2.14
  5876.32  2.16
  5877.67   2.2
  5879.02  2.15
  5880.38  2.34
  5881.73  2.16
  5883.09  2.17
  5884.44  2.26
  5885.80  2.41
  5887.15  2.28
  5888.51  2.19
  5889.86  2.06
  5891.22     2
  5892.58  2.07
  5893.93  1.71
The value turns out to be 2.7 Angstrom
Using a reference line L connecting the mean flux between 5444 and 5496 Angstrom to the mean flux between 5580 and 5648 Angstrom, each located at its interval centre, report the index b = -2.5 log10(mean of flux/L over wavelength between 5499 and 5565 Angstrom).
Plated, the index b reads 0.047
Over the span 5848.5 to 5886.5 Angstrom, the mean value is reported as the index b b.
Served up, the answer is 2.2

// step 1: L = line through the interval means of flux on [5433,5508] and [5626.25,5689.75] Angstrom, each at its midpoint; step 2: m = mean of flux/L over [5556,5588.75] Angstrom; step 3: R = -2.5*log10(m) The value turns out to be 0.058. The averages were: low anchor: 2.37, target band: 2.25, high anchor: 2.38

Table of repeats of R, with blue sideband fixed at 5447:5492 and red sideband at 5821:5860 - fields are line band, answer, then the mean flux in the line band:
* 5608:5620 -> 0.022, 2.26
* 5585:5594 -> -0.101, 2.54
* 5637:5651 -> -0.094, 2.51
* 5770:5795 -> -0.066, 2.39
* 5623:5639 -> -0.029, 2.37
